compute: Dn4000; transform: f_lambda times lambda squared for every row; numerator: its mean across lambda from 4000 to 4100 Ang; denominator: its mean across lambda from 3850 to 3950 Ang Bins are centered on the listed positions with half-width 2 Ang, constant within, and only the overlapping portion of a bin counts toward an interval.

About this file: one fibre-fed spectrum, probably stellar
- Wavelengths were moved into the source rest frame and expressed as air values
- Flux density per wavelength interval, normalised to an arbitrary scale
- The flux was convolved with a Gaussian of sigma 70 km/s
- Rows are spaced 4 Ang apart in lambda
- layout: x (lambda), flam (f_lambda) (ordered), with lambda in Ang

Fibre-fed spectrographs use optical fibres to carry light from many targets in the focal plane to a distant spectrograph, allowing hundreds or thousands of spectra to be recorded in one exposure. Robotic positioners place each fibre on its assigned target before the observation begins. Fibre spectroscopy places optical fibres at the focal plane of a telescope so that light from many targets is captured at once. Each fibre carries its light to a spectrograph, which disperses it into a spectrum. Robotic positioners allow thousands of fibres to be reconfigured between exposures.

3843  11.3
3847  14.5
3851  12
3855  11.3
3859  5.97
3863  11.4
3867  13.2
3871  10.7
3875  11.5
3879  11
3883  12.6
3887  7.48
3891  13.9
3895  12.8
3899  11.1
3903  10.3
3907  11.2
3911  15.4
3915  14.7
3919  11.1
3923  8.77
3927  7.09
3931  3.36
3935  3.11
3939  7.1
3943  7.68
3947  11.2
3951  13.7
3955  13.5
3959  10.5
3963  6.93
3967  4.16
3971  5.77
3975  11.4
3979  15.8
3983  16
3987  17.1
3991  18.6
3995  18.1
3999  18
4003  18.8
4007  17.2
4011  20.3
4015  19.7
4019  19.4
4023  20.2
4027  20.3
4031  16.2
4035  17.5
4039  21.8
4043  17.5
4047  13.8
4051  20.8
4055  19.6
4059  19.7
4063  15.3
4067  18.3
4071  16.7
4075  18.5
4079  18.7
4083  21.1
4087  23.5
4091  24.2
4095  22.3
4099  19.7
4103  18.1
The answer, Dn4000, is 2.0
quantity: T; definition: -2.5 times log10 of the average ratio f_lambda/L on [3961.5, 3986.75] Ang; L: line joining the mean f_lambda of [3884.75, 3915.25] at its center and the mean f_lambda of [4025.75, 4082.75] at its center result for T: 0.39 mag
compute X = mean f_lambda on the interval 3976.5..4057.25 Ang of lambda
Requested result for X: 18.3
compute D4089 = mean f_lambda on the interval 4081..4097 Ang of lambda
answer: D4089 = 22.8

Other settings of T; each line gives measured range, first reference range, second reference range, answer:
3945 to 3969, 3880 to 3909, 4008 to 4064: 0.404 mag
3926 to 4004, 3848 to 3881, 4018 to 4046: 0.372 mag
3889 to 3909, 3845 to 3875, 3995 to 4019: 0.121 mag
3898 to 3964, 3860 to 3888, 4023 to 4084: 0.328 mag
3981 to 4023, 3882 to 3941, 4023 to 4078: -0.197 mag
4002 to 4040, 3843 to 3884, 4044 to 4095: -0.100 mag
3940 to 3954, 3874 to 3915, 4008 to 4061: 0.328 mag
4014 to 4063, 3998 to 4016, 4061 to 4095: 0.027 mag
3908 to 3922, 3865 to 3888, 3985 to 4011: 0.016 mag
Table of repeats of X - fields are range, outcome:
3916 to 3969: 8.44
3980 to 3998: 17.4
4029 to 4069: 18.1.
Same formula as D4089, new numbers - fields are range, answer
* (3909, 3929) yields 11.4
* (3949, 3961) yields 12.6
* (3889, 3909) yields 11.9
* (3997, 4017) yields 18.8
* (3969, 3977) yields 8.59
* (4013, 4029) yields 19.9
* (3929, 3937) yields 3.23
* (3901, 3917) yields 12.9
